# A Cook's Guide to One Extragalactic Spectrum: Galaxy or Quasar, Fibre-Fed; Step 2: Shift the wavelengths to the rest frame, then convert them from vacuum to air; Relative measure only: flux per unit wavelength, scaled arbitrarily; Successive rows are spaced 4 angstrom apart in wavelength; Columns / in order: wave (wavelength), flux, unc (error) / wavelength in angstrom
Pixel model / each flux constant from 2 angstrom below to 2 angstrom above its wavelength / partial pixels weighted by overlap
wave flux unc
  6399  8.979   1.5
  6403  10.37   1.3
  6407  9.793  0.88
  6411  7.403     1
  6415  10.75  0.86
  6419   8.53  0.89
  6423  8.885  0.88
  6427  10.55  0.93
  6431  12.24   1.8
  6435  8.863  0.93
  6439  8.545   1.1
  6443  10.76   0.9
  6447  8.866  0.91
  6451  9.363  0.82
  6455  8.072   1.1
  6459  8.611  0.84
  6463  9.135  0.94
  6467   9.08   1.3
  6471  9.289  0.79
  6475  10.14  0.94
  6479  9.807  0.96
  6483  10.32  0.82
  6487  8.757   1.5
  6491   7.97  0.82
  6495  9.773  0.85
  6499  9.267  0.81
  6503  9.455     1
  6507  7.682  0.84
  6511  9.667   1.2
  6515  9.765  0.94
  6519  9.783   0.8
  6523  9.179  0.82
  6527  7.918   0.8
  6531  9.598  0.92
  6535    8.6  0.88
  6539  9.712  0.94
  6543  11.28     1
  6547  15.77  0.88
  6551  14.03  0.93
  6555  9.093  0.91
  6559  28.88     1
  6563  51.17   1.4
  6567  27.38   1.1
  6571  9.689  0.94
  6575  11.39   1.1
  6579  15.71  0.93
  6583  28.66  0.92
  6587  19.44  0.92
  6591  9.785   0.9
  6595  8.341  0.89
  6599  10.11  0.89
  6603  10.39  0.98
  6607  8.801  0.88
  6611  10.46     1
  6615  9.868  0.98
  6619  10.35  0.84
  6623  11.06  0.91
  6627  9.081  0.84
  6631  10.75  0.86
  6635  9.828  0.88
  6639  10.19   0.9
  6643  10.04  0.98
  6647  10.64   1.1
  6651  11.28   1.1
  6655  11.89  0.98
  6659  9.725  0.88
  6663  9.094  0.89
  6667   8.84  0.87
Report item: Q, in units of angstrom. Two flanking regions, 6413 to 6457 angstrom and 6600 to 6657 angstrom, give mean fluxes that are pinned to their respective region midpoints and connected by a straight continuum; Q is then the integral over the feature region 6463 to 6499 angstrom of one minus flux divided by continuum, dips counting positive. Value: 1.4 angstrom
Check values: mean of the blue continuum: 9.58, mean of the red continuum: 10.3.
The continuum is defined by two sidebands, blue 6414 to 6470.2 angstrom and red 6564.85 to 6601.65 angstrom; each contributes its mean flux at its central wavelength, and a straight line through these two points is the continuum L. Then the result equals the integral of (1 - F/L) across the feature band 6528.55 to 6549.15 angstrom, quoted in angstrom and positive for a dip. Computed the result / 4.2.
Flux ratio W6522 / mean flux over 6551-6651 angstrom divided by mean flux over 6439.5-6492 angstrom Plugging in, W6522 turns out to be 1.6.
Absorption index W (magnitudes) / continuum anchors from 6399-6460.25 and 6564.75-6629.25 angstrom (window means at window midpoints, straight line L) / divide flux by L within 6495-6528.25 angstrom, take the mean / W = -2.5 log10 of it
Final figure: 0.23 mag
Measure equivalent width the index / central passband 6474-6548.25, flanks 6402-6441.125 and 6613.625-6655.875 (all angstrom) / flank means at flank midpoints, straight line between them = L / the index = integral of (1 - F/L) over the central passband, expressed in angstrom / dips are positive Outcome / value 2.2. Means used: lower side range 9.58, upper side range 10.4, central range 9.64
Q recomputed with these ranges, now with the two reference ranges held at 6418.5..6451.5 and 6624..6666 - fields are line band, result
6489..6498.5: 0.87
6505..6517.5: 1.03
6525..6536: 1.35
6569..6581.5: -3.56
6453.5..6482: 1.60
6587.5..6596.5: -0.66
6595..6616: 0.74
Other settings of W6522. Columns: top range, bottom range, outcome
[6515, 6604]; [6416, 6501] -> 1.62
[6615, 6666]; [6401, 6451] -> 1.07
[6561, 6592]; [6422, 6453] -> 2.25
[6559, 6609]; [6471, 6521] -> 1.93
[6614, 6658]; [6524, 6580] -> 0.64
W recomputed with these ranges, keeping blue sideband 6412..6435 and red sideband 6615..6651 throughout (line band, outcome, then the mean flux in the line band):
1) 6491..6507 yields 0.112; 9.08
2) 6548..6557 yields -0.184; 12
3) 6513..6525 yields 0.058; 9.58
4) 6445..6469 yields 0.133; 8.85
